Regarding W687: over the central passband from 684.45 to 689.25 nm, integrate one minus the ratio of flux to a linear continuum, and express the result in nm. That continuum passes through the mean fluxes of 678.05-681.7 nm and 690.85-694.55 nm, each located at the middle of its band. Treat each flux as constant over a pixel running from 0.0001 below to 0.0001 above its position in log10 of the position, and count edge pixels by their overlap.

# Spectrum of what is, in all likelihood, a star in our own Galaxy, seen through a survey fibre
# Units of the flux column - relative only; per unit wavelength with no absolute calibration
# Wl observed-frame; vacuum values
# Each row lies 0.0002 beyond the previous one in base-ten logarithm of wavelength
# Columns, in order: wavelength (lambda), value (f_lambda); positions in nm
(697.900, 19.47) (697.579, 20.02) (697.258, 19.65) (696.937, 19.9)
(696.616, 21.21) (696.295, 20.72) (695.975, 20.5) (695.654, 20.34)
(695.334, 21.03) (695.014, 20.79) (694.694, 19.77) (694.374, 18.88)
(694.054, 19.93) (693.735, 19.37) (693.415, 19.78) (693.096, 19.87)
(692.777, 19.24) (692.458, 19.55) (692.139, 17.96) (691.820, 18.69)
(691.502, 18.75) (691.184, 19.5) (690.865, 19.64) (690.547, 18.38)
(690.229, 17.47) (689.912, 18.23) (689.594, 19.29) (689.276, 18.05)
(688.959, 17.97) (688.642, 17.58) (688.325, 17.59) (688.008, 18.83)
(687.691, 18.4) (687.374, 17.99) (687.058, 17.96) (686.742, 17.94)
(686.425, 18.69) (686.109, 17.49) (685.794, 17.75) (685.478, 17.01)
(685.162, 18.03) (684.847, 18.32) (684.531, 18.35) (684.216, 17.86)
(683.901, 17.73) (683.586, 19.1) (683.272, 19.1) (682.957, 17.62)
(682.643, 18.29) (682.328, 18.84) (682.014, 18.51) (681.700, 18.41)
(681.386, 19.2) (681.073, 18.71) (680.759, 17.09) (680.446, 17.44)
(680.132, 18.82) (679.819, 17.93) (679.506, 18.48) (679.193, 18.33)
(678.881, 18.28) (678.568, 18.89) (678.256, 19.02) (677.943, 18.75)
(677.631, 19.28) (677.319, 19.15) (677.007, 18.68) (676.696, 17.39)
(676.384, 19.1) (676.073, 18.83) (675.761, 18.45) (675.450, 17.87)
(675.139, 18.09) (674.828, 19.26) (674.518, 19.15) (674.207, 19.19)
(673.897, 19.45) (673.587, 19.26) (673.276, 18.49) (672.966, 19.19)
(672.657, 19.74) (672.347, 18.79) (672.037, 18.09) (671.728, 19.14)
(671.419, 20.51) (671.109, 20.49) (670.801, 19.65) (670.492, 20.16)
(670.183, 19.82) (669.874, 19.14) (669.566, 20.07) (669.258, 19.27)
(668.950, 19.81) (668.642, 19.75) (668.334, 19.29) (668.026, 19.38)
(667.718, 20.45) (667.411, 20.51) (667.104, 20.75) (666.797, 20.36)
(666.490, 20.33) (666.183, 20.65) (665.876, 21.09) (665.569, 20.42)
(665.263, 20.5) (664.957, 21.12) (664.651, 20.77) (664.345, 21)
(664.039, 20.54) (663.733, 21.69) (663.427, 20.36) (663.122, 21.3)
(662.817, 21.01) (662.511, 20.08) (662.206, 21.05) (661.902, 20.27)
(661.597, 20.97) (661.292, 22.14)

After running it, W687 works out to 0.220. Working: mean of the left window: 18.4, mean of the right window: 19.2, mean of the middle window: 18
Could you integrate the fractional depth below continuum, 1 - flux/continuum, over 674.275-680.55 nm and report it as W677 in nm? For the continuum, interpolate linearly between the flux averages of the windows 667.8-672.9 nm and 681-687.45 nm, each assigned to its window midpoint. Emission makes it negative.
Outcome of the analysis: 0.10 nm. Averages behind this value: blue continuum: 19.6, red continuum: 18.2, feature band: 18.6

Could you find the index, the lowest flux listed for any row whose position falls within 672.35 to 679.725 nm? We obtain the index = 17.39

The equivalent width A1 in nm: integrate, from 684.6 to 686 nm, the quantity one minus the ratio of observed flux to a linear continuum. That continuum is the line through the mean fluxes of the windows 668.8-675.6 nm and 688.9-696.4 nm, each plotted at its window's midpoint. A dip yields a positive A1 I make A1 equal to 0.11 nm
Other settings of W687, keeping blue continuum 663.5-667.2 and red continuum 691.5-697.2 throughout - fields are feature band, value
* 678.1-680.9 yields 0.28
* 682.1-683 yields 0.08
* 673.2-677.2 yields 0.34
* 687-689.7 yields 0.25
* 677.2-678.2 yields 0.06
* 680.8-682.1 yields 0.11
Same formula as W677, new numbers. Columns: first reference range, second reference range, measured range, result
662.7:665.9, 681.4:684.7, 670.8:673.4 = 0.07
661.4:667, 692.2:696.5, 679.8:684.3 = 0.43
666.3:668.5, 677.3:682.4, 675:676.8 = 0.07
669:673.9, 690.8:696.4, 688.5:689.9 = 0.10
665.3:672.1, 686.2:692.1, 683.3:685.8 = 0.09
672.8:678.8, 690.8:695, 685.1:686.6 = 0.11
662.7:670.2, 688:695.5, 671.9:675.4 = 0.18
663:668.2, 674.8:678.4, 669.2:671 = 0.01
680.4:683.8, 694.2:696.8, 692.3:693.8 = 0.03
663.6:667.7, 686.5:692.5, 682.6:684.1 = 0.05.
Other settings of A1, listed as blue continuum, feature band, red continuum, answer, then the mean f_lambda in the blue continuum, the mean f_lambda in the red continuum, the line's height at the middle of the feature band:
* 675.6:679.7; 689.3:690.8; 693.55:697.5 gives 0.099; 18.7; 20.2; 19.7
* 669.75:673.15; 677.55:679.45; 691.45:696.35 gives 0.082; 19.5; 19.7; 19.6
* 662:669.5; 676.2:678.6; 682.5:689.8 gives 0.044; 20.5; 18.1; 19.1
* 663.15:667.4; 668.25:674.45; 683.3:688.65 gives 0.155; 20.7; 18.1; 20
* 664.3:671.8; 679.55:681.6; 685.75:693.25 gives 0.102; 20.2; 18.5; 19.2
